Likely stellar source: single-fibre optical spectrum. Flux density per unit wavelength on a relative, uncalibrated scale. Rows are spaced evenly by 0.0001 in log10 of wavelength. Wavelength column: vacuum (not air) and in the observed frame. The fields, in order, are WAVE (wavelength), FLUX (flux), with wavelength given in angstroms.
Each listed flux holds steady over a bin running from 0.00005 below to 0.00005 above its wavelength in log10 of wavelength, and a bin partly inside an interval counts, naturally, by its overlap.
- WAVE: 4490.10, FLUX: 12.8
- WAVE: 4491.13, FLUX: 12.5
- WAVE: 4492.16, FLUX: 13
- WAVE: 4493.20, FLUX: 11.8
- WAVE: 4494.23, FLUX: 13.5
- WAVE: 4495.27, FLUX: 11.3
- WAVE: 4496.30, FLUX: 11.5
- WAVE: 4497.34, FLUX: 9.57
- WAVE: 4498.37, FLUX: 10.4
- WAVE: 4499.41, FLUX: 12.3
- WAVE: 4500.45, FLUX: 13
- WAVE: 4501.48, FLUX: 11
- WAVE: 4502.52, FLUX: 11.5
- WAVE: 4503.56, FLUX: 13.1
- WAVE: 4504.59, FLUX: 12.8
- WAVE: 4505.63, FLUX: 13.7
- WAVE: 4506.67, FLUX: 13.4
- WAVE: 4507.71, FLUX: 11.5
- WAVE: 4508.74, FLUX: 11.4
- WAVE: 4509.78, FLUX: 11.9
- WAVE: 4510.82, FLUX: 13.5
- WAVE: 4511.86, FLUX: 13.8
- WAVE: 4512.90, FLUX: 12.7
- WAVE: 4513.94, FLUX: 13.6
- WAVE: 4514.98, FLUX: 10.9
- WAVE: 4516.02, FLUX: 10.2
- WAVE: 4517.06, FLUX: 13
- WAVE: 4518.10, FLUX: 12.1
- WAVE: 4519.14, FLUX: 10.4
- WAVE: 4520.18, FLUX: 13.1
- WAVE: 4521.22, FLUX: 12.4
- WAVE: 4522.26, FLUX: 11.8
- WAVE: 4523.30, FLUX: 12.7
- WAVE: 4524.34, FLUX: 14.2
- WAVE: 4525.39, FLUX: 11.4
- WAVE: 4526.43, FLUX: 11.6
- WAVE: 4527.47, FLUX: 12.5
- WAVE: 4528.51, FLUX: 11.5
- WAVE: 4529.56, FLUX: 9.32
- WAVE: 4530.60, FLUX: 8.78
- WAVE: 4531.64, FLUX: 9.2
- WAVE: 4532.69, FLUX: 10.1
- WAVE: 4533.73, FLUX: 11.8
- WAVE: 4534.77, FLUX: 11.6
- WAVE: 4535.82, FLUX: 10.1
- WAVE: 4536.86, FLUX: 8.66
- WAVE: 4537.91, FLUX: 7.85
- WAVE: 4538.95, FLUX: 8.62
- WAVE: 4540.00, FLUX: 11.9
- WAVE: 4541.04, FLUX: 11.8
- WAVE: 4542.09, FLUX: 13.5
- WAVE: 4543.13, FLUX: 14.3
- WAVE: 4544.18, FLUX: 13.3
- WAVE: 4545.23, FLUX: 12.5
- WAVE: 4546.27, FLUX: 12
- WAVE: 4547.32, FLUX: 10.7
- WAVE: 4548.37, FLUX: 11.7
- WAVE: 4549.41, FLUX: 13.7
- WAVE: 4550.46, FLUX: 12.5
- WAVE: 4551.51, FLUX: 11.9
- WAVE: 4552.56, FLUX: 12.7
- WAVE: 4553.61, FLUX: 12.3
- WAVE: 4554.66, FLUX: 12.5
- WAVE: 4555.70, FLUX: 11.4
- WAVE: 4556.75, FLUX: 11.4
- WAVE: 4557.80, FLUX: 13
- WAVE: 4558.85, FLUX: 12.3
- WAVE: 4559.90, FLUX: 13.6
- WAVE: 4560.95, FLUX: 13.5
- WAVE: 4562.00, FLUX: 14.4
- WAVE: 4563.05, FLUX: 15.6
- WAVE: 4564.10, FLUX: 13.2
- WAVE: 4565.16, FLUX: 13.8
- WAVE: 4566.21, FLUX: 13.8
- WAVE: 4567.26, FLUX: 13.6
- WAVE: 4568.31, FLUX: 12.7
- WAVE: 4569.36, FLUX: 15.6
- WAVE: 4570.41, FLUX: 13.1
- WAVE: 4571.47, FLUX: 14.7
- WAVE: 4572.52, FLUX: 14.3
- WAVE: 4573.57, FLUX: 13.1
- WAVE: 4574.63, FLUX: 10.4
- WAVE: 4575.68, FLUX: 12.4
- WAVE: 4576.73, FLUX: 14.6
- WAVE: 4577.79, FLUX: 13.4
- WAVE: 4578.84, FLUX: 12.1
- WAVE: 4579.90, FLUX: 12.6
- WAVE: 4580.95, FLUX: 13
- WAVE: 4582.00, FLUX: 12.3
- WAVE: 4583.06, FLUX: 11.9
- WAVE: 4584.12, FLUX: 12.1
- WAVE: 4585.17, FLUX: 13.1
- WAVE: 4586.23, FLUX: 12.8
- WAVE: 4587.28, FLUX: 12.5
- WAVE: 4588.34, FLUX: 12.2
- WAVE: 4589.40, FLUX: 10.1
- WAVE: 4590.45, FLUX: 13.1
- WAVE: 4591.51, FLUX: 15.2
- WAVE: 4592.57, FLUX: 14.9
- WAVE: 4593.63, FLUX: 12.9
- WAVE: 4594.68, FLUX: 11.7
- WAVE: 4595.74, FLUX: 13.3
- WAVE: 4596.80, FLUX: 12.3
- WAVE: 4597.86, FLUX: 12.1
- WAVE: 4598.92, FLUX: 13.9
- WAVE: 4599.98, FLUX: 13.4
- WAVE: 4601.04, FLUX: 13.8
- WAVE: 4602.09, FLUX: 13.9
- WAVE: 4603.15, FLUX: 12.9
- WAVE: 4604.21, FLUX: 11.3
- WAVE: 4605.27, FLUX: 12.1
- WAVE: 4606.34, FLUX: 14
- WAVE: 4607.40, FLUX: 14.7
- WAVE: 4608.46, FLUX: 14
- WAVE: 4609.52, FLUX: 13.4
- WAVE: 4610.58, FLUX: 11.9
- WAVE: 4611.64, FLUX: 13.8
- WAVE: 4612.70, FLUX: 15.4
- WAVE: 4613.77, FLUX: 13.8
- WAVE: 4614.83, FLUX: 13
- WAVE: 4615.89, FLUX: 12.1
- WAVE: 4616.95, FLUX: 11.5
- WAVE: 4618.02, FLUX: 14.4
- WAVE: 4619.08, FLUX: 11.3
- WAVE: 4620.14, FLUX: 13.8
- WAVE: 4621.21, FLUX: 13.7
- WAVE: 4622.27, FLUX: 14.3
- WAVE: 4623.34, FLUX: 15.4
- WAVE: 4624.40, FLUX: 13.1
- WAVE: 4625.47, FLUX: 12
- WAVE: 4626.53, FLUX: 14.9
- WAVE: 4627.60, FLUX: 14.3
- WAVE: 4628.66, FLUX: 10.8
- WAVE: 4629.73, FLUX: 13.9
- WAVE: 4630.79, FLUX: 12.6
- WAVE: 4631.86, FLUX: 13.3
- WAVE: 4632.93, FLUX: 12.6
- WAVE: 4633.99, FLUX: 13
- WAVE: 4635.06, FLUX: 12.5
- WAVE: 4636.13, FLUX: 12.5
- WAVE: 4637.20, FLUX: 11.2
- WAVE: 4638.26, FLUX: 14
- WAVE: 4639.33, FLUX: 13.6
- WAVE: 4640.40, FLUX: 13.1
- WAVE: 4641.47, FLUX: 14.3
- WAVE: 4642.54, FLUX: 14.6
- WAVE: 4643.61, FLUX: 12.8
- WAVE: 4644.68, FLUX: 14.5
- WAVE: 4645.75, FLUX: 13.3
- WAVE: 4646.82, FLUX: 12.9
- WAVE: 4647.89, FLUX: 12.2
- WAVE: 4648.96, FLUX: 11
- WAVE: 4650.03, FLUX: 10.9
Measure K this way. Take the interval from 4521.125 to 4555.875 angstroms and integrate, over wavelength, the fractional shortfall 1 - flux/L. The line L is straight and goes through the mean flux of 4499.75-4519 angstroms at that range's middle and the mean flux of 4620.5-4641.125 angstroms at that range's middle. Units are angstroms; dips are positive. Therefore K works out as 2.8 angstroms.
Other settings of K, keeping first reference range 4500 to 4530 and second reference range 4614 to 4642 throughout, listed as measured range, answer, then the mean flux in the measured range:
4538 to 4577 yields -0.8 angstroms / 12.8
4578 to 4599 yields 0.2 angstroms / 12.7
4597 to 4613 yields -0.5 angstroms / 13.3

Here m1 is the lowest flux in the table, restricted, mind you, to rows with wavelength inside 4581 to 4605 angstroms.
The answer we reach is 10.1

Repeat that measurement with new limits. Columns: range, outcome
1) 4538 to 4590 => 8.62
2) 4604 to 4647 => 10.8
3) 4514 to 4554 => 7.85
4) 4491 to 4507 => 9.57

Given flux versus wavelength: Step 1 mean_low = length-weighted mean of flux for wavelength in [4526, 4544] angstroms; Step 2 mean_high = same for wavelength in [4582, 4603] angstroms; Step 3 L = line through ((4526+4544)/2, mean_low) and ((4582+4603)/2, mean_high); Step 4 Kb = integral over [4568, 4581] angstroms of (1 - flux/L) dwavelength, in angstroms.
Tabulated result -1.1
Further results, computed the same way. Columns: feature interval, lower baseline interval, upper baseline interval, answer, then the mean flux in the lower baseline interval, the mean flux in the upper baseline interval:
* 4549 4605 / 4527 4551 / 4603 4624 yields -3.2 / 11.2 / 13.3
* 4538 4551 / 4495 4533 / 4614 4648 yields 0.1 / 11.8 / 13.2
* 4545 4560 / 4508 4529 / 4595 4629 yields 0.4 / 12.2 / 13.3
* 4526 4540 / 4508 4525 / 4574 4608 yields 2.5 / 12.3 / 12.8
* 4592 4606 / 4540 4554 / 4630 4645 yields -0.1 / 12.5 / 13.2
